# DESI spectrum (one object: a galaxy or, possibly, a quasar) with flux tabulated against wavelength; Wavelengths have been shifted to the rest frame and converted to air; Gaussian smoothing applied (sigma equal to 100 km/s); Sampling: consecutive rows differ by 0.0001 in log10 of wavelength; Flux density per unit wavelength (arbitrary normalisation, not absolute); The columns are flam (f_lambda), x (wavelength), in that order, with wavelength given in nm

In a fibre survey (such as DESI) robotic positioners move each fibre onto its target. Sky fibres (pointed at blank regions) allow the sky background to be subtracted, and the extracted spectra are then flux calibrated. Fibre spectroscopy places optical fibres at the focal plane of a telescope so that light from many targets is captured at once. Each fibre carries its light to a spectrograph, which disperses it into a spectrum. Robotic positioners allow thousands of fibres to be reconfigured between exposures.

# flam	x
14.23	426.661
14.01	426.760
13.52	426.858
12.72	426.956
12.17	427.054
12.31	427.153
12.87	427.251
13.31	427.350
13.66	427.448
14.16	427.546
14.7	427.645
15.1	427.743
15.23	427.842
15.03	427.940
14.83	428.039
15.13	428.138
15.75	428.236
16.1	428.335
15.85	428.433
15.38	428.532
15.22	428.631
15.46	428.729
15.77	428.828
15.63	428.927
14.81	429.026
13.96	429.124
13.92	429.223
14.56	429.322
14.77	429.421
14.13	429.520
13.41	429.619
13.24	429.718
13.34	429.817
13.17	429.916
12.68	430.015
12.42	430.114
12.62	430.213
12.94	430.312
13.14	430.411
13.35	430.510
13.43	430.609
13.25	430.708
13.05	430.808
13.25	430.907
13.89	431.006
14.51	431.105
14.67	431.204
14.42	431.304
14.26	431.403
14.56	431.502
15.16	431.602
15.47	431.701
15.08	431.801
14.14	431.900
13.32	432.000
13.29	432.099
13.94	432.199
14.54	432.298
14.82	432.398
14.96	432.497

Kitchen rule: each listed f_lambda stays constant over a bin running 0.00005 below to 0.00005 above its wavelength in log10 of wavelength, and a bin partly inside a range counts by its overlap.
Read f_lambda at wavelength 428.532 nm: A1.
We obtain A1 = 15.38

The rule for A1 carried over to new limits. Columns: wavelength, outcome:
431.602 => 15.16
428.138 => 15.13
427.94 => 15.03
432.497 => 14.96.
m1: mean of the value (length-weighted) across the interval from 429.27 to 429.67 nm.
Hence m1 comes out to 14.2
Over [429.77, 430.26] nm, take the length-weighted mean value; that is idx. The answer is 12.8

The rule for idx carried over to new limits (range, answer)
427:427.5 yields 12.9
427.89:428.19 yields 15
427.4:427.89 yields 14.6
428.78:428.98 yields 15.6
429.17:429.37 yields 14.2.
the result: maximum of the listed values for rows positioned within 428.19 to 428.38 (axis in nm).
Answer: 16.1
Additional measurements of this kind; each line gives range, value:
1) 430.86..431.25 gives 14.67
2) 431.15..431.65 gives 15.16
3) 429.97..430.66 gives 13.43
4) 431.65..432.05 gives 15.47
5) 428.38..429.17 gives 15.85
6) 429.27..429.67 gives 14.77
